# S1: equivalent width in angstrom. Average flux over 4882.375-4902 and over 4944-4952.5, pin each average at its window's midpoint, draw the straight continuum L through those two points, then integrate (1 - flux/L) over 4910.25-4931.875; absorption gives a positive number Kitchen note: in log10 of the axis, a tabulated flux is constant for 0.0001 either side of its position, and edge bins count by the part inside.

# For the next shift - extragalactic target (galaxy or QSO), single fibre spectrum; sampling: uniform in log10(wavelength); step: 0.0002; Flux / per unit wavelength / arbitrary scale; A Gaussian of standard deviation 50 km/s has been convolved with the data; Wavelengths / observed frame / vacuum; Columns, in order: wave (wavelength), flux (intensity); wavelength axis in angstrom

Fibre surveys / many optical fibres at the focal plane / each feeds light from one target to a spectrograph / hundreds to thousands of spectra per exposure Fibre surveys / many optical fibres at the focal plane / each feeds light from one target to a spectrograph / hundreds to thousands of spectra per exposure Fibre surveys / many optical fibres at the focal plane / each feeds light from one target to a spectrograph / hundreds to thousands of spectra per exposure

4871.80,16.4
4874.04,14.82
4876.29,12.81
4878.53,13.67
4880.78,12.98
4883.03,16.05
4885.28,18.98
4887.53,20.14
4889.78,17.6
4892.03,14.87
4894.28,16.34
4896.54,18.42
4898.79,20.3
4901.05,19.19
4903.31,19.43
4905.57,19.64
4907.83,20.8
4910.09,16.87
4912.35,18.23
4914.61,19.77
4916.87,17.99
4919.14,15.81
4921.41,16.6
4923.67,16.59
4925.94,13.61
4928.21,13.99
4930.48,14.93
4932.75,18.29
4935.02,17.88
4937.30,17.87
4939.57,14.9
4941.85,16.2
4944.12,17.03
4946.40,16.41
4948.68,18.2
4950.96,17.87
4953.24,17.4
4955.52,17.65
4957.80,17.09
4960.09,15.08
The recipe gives 1.57 angstrom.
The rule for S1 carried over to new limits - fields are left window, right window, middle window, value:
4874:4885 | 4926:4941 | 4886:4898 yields -2.3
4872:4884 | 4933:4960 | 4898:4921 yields -4.7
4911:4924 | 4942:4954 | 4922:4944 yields 1.7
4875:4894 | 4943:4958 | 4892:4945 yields -2.3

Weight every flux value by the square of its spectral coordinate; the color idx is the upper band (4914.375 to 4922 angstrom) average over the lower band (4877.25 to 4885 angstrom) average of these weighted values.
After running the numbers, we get 1.20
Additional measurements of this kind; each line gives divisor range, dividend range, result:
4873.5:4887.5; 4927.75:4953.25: 1.12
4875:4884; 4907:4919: 1.35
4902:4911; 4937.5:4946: 0.86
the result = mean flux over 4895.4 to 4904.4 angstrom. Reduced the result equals 19.3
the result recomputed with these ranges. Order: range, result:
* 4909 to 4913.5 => 17.6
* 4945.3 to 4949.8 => 17.3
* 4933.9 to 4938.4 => 17.8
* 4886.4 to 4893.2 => 17.5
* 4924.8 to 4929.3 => 13.8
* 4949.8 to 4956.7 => 17.6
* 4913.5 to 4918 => 18.9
